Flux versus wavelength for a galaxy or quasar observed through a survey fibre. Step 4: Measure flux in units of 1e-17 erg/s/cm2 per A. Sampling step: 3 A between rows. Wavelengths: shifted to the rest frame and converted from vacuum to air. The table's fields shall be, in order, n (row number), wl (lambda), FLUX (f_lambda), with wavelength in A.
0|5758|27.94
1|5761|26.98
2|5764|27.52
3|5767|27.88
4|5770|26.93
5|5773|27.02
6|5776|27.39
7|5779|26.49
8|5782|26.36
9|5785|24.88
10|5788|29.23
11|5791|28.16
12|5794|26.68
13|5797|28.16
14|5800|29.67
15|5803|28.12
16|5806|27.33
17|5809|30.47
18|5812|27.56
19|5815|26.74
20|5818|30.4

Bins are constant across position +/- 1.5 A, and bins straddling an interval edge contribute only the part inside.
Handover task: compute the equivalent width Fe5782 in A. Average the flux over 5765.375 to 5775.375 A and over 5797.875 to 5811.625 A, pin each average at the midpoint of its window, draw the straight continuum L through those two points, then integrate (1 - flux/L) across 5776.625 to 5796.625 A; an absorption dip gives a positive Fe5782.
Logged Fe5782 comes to 0.67 A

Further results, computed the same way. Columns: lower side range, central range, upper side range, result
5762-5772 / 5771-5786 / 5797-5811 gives 0.7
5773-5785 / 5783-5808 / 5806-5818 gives -0.3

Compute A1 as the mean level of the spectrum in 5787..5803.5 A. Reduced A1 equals 28.3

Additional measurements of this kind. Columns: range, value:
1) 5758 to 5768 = 27.5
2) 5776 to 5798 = 27.1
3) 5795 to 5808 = 28.3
